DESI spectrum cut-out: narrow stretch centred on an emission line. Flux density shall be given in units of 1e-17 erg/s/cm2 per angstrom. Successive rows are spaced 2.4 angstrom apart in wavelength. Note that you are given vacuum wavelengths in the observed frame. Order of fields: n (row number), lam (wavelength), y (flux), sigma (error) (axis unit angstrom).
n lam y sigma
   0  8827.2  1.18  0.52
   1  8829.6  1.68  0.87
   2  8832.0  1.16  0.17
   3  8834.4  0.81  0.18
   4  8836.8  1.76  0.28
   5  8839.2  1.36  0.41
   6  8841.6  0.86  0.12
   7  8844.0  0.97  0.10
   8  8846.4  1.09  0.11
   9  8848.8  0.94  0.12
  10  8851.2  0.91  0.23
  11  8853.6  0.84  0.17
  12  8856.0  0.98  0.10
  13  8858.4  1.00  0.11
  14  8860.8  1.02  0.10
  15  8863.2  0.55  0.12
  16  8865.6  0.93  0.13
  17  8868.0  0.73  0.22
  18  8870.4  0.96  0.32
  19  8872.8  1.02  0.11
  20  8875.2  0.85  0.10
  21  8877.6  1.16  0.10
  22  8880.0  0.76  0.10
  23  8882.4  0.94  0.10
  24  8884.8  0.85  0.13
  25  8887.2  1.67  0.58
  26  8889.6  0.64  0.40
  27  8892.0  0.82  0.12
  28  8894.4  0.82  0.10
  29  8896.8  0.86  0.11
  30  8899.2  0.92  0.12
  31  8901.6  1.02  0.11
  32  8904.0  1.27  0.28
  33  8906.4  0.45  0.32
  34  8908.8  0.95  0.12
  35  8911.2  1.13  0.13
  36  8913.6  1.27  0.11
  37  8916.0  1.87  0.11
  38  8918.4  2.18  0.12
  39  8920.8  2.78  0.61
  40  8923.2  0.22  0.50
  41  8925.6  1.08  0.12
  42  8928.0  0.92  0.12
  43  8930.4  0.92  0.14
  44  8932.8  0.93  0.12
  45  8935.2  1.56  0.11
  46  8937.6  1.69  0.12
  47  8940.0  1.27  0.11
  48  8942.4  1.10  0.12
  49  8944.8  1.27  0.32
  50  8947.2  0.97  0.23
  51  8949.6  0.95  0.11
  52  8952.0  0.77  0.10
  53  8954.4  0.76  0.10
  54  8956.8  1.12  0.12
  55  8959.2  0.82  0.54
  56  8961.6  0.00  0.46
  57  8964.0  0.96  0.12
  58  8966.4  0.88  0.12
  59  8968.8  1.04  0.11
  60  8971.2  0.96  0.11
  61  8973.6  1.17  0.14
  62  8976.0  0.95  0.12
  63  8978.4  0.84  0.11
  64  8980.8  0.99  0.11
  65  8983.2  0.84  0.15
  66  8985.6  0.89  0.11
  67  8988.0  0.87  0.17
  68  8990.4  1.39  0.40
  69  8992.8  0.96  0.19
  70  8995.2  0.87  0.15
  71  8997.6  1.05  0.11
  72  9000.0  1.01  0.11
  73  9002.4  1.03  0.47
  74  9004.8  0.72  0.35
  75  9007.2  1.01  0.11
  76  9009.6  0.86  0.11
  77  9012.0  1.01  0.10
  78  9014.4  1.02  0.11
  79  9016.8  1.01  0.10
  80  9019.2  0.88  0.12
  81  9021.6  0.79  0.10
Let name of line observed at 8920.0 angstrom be [S II]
